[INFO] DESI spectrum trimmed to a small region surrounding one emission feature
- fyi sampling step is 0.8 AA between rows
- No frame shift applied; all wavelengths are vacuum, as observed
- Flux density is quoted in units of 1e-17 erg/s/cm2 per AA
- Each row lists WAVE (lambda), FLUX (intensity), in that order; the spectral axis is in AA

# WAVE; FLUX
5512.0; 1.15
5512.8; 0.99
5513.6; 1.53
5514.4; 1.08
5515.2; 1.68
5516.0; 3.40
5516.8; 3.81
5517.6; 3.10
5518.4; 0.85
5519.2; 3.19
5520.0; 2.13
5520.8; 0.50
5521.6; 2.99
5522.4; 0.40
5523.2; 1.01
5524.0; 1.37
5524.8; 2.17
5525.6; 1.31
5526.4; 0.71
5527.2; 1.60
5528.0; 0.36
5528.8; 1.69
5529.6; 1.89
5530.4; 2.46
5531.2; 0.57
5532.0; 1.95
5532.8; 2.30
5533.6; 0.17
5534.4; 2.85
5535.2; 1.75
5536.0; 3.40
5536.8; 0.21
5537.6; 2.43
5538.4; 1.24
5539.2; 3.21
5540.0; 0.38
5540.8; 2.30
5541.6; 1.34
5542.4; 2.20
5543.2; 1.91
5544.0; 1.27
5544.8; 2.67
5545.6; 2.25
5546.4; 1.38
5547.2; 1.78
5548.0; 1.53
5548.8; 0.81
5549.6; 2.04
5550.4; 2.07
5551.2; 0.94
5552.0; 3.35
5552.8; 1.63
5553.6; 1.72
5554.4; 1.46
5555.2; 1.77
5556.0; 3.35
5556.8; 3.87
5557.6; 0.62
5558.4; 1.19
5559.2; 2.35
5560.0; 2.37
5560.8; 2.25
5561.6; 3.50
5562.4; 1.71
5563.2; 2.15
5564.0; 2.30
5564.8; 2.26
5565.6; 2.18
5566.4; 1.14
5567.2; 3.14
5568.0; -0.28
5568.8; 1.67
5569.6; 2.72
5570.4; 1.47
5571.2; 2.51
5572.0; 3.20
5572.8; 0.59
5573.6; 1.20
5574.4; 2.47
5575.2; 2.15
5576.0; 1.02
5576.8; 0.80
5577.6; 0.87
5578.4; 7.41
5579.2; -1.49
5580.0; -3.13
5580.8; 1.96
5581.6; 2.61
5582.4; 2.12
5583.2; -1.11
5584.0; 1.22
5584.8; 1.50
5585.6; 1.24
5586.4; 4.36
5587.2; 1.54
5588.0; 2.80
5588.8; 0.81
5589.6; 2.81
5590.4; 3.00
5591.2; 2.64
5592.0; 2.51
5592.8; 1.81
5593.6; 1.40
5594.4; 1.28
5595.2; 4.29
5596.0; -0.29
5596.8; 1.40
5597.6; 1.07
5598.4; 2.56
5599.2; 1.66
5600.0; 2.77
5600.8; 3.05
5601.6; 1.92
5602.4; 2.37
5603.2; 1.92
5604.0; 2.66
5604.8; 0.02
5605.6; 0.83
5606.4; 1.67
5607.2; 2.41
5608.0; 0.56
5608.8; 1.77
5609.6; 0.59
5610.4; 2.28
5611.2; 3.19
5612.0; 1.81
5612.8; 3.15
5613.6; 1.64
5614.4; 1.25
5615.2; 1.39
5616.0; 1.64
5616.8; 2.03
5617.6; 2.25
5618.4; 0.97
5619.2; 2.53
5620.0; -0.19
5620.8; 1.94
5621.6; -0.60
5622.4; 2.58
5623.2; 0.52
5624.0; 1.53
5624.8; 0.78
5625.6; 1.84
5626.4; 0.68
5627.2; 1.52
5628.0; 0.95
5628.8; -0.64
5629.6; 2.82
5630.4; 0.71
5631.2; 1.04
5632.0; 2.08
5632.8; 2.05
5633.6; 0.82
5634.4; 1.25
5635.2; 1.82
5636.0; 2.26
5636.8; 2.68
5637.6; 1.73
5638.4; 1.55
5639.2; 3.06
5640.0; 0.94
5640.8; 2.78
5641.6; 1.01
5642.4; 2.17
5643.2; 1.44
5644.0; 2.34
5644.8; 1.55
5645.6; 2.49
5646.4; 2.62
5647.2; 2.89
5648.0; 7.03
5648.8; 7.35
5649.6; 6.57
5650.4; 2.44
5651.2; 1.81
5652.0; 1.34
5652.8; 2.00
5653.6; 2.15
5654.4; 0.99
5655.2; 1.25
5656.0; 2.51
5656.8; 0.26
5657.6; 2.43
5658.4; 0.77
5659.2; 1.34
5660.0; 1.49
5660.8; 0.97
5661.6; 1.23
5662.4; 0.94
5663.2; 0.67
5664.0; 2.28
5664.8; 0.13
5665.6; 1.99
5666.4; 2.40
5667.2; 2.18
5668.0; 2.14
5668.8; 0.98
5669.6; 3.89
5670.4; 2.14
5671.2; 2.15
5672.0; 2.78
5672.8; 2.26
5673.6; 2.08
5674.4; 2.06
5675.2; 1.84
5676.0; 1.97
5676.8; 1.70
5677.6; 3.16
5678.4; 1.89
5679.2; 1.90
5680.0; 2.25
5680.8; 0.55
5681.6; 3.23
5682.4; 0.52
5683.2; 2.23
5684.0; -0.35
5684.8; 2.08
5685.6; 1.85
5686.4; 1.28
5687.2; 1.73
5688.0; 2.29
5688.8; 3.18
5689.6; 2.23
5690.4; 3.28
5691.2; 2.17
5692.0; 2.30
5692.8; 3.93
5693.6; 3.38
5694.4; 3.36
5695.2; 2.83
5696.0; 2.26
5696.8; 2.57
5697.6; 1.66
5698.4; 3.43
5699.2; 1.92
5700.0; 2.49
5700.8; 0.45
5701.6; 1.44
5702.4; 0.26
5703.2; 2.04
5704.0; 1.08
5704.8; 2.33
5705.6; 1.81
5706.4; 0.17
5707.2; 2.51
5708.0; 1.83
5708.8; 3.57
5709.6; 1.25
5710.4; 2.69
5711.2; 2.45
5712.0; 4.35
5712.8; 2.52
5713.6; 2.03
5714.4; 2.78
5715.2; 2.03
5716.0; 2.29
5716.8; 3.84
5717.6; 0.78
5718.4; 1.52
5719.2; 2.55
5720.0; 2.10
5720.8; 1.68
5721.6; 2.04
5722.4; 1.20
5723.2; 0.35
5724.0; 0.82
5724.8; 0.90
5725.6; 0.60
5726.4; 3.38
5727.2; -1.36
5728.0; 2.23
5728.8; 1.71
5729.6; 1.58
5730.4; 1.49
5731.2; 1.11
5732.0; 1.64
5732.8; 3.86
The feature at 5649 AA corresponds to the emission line H-beta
